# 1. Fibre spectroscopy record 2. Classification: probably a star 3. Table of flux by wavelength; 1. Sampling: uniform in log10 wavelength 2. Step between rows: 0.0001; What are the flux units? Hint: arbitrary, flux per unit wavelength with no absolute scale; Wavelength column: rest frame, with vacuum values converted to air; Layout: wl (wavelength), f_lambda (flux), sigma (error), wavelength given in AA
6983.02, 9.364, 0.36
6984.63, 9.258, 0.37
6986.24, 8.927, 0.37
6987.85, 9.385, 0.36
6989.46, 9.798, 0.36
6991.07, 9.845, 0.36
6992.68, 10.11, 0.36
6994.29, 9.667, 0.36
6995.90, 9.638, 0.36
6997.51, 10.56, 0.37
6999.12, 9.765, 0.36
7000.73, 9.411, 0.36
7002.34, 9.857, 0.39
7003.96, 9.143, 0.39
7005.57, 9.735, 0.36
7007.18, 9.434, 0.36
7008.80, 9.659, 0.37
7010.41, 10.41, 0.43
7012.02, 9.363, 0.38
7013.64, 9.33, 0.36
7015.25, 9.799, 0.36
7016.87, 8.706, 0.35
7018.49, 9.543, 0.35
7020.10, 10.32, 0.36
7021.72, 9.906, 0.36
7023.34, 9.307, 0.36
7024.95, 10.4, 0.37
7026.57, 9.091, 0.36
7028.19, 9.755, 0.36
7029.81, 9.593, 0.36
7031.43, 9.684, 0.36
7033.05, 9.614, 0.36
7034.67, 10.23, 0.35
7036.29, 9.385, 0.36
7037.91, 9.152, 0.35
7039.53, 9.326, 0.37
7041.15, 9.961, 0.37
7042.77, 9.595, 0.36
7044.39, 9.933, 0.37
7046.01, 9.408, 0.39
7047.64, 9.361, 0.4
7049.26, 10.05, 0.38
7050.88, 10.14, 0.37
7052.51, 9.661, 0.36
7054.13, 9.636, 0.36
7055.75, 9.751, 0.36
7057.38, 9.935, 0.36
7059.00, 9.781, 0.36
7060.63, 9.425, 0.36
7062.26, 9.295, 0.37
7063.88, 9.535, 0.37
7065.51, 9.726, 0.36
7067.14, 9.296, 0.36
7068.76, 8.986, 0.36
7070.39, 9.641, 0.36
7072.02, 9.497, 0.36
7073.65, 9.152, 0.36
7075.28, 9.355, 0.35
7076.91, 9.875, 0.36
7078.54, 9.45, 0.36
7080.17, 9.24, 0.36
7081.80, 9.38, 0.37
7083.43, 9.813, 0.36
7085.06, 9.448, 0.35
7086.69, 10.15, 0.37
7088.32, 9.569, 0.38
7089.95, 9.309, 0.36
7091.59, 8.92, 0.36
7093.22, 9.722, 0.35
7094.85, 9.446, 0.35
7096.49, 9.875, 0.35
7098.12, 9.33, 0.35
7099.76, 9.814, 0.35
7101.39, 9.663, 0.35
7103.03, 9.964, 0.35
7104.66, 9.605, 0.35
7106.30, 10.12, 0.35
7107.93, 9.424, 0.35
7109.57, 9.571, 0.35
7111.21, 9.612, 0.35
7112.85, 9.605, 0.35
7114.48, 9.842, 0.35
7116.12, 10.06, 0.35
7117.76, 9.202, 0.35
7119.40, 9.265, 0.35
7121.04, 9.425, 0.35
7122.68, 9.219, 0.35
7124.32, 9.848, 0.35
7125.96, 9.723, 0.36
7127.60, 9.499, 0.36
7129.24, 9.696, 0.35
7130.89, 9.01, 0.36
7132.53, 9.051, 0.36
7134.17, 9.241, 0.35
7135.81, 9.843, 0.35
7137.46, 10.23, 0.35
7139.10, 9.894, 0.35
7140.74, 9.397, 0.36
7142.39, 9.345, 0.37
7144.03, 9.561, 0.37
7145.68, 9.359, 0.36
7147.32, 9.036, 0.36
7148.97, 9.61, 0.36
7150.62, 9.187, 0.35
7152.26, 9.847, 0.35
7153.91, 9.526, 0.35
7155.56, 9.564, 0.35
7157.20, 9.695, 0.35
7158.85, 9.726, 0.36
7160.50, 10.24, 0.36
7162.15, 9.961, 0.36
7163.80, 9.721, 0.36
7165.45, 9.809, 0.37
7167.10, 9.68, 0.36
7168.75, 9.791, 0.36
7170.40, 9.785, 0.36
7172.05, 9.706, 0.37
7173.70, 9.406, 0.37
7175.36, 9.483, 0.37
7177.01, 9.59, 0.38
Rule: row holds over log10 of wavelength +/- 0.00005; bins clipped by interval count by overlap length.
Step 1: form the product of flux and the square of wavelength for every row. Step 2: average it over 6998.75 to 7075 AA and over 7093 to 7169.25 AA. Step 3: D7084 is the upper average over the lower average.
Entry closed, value 1.0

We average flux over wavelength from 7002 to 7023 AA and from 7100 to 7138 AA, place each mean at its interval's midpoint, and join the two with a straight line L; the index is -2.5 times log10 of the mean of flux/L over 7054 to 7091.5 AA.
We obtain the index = 0.010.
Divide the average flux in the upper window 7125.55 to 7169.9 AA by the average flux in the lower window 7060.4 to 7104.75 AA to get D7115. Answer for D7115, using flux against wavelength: 1.0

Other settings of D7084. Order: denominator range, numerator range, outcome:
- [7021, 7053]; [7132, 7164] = 1.02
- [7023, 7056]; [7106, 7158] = 1.01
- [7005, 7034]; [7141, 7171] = 1.04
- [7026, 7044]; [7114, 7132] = 1.02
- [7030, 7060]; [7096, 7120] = 1.01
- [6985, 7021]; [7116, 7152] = 1.02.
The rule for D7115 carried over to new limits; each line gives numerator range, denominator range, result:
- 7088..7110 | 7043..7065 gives 0.99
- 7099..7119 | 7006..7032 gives 1.01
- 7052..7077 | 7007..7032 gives 0.99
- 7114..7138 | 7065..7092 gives 1.01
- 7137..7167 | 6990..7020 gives 1.00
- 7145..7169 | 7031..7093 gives 1.01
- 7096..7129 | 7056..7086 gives 1.01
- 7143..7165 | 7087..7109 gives 1.00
